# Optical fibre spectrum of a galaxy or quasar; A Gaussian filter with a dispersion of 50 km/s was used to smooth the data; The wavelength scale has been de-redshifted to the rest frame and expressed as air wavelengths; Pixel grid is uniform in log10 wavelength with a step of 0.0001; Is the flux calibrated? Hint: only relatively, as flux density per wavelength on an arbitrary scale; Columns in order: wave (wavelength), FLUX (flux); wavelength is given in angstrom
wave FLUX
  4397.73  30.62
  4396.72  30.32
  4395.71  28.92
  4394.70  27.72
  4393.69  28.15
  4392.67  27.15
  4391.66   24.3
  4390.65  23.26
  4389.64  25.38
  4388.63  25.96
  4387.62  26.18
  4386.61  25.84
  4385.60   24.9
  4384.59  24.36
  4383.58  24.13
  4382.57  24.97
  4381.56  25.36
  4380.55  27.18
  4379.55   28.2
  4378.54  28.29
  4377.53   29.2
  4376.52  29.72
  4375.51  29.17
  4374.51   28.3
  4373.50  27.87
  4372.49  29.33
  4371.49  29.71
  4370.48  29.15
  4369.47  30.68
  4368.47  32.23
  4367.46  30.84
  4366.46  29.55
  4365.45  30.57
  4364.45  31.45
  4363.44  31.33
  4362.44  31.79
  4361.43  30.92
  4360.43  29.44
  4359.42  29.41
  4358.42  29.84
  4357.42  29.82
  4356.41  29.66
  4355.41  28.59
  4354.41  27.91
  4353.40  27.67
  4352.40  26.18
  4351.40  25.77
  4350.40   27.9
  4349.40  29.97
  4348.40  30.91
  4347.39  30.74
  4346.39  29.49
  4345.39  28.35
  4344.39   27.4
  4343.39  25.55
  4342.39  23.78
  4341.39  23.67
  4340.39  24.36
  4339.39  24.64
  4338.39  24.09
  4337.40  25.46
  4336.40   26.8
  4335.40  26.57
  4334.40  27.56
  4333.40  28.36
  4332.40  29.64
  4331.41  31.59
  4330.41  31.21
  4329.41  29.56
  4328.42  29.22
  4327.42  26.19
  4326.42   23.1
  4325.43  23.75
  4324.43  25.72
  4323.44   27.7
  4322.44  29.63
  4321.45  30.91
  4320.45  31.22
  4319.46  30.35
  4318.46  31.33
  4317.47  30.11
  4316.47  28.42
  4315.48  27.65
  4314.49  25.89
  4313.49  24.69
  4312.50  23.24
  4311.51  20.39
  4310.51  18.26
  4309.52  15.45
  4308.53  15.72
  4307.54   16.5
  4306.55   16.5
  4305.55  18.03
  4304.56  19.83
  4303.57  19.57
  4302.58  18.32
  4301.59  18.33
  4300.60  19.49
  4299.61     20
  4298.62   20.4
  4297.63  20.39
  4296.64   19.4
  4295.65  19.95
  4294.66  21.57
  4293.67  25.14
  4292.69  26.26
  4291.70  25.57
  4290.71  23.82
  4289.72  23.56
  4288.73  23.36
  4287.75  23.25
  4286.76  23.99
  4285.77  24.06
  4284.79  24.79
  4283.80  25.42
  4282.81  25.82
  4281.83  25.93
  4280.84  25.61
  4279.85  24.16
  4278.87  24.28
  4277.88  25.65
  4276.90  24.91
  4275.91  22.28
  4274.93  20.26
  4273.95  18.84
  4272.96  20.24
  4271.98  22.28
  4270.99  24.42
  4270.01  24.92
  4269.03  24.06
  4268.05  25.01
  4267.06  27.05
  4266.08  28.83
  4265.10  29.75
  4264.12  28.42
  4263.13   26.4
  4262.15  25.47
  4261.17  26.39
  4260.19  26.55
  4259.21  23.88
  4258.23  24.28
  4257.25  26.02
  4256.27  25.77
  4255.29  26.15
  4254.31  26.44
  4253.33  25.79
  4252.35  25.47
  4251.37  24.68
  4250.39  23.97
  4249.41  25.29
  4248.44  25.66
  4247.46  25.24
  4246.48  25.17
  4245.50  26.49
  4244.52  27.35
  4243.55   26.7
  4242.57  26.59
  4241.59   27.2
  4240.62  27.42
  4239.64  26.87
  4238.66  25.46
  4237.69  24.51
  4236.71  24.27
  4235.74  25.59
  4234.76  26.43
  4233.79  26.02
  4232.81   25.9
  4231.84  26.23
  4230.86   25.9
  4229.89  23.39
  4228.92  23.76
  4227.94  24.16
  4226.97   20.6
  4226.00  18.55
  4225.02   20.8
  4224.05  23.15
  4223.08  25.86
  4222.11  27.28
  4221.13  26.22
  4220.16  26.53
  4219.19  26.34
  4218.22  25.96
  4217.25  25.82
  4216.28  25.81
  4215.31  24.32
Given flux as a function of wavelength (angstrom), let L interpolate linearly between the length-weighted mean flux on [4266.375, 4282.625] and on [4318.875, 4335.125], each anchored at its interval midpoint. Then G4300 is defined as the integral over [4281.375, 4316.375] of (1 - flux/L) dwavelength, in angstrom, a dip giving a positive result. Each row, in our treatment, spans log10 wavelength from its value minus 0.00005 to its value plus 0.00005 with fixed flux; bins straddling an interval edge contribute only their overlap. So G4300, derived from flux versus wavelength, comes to 5.5 angstrom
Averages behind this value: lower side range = 23.8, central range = 21.8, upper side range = 28.5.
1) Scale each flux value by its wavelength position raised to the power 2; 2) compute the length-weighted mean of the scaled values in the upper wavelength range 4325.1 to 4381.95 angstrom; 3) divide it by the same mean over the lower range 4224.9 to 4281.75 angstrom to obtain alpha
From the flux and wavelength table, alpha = 1.2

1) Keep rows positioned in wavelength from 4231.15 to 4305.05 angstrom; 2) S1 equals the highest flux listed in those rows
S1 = 29.75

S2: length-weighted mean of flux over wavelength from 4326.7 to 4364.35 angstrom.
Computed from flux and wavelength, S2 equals 28.1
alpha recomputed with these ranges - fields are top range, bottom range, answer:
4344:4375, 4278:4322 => 1.31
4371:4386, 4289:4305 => 1.33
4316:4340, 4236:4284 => 1.14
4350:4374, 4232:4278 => 1.22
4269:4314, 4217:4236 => 0.91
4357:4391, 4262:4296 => 1.21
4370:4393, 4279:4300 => 1.19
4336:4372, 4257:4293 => 1.20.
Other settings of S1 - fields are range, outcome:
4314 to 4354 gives 31.59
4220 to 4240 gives 27.28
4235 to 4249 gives 27.42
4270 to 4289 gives 25.93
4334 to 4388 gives 32.23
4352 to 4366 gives 31.79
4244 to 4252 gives 27.35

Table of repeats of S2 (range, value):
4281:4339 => 24.3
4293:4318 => 21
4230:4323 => 24.4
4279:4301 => 23.3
